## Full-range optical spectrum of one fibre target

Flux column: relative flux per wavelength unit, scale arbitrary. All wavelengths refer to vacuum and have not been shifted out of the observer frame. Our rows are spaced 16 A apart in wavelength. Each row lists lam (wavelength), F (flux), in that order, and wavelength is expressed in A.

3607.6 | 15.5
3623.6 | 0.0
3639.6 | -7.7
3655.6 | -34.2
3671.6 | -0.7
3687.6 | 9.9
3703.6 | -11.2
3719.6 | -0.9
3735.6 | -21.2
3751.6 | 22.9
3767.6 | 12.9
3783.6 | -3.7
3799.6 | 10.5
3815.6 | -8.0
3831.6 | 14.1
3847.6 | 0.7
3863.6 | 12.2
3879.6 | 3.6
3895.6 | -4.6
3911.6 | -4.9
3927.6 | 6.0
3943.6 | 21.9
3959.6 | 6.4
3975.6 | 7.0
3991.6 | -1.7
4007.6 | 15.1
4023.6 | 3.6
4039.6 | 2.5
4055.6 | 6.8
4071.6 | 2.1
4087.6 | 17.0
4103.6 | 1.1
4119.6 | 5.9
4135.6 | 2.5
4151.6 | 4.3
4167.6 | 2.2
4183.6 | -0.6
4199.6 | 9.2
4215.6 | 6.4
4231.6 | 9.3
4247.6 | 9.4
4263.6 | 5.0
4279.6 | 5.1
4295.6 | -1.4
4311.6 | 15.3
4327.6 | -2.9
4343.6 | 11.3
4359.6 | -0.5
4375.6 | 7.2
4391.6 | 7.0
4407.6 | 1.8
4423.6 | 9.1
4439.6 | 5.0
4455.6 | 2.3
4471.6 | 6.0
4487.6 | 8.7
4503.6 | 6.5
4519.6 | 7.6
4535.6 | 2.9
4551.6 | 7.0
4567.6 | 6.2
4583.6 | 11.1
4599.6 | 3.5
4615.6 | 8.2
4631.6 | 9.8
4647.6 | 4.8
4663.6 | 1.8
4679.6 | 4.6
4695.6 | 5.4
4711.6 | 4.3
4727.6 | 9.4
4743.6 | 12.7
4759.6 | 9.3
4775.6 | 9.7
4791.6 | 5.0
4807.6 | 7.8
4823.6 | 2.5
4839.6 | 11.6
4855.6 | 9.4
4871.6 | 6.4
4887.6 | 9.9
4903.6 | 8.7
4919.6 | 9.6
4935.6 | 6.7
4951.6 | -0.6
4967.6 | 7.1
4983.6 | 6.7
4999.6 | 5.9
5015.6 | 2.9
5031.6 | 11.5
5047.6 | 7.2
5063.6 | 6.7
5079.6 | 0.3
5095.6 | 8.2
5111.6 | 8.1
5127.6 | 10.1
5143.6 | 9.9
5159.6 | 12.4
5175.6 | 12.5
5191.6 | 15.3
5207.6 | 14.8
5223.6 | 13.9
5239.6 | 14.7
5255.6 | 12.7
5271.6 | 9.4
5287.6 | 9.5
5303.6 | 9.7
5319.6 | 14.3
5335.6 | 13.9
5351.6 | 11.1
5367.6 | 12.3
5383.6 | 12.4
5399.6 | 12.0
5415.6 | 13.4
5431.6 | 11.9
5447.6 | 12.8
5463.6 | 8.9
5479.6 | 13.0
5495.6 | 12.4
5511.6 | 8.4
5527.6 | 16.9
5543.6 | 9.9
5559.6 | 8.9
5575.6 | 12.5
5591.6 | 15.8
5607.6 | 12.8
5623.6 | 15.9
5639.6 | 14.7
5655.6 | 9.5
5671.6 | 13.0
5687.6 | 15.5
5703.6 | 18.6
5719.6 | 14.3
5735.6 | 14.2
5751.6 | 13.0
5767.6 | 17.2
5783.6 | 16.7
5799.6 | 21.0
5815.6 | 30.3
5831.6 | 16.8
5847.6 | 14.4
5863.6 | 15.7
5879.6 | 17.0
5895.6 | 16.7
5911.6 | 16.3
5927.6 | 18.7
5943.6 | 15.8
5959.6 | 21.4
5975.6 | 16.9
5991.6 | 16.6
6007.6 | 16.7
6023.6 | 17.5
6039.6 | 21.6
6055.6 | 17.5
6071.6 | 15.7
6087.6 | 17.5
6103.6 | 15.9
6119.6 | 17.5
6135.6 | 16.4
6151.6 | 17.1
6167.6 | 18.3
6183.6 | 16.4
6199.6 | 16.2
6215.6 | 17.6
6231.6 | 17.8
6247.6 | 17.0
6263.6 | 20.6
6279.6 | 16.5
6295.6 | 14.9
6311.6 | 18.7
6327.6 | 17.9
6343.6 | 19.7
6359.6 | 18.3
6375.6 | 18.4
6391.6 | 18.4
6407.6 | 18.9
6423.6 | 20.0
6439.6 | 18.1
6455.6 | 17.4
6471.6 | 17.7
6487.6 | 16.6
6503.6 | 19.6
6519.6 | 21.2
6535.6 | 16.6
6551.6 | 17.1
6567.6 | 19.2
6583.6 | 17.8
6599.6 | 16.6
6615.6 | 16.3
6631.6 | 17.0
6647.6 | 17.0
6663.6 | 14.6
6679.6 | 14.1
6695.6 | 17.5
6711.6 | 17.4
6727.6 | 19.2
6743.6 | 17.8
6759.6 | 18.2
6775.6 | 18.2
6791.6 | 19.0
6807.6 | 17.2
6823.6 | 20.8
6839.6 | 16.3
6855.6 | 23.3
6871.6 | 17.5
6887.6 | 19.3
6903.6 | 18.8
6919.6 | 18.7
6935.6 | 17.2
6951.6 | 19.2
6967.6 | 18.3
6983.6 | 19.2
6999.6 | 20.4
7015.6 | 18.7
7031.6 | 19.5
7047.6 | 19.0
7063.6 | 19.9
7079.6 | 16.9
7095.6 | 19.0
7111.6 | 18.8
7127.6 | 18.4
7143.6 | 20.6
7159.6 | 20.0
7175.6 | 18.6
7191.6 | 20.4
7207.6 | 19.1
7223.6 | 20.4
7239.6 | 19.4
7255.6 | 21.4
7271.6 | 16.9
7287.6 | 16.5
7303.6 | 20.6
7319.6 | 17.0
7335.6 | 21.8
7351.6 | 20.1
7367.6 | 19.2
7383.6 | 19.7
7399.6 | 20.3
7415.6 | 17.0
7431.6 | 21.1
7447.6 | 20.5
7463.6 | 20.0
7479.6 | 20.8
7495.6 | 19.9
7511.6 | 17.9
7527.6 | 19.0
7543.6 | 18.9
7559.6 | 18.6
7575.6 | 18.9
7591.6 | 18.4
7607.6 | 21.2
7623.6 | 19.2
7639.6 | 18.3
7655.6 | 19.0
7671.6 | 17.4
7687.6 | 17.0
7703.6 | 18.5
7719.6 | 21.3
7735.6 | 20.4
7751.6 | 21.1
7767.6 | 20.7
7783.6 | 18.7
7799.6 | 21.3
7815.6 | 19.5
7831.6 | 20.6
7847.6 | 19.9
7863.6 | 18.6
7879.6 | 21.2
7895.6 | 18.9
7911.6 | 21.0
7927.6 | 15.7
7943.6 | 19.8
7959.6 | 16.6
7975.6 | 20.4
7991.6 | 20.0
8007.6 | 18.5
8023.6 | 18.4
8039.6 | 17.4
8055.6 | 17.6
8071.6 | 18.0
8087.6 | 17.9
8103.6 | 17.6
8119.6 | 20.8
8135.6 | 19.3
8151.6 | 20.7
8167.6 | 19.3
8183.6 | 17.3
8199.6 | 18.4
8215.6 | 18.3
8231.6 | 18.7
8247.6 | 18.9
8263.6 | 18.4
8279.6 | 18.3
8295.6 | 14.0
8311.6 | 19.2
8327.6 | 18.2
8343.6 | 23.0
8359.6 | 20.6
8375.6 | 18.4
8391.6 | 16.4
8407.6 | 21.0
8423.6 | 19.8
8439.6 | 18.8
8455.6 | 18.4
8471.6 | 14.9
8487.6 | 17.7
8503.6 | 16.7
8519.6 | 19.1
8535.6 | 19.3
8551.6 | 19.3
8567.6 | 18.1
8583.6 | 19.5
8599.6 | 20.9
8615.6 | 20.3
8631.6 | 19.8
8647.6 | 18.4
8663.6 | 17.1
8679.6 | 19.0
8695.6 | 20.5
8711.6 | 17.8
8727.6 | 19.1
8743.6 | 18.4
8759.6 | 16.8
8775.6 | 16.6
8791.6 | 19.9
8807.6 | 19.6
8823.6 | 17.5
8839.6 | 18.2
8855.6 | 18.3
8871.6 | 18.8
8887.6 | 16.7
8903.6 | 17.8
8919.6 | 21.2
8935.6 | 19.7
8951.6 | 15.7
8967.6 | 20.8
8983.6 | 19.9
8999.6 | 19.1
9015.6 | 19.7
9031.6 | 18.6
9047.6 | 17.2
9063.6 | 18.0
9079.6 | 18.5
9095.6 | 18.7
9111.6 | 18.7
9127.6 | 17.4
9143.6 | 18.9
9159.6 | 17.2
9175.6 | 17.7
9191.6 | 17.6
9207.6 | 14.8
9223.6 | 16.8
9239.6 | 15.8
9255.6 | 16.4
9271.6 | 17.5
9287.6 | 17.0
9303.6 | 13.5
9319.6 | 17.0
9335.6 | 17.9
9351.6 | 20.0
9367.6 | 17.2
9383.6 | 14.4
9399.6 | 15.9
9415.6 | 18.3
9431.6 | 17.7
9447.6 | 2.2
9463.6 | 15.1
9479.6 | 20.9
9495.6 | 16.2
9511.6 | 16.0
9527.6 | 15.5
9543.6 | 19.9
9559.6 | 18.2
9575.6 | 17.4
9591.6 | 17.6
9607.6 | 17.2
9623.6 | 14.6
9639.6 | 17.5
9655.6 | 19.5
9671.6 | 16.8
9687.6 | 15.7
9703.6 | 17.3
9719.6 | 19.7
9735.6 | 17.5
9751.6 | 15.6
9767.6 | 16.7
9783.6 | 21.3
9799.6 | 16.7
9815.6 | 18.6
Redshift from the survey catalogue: 0.290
